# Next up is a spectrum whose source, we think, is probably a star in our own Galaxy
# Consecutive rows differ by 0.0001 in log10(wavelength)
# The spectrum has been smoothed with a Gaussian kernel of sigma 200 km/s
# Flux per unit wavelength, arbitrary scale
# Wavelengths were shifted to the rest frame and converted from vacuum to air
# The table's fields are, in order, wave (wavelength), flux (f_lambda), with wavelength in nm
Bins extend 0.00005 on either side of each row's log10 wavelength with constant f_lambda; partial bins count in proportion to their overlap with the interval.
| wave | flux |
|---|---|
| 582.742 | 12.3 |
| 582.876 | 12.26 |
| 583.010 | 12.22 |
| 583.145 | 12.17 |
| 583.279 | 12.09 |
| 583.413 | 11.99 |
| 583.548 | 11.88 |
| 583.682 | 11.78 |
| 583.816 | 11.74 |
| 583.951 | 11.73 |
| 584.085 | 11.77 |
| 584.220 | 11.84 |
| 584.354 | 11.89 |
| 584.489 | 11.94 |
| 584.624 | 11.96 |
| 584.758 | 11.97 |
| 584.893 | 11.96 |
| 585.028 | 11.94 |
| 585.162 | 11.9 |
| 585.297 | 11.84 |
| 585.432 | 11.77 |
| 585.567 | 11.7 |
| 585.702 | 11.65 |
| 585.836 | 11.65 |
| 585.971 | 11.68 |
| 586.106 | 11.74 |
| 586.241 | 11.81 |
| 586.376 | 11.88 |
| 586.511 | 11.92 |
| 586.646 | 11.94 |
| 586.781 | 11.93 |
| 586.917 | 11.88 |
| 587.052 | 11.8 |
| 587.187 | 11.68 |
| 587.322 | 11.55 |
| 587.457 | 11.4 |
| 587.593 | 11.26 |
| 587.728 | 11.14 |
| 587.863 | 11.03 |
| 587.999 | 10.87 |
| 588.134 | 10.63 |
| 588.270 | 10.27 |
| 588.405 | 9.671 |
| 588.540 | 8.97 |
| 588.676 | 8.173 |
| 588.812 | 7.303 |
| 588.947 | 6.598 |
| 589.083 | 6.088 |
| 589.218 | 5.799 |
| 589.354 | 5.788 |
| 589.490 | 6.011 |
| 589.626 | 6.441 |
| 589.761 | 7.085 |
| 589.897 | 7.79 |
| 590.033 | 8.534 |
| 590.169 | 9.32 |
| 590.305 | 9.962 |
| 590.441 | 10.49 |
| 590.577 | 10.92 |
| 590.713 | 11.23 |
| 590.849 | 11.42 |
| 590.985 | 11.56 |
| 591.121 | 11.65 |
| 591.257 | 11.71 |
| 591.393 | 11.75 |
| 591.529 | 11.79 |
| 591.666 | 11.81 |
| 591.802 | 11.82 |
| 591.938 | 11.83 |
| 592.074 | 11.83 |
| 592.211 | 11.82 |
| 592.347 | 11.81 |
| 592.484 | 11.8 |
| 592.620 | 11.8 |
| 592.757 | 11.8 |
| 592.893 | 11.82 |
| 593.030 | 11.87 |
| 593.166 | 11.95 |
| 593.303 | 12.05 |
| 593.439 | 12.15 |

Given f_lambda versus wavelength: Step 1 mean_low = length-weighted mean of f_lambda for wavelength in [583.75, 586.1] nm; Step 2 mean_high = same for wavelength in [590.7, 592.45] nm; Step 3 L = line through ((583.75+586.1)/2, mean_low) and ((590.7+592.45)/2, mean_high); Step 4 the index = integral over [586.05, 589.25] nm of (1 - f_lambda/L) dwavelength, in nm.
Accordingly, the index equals 0.39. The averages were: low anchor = 11.8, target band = 10.3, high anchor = 11.7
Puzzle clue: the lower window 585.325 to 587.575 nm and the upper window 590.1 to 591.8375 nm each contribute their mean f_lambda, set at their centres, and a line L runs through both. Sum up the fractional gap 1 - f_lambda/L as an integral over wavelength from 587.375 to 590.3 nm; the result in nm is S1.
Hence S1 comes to 0.72 nm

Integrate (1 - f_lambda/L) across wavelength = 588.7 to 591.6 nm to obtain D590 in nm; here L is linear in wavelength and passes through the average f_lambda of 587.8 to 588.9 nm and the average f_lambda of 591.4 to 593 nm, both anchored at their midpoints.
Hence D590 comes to 0.46 nm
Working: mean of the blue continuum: 9.55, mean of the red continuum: 11.8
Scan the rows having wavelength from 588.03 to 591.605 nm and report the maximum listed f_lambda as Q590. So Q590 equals 11.79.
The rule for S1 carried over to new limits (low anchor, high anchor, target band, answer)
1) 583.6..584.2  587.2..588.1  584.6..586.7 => -0.06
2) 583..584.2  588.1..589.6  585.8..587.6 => -0.45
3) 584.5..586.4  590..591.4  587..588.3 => 0.02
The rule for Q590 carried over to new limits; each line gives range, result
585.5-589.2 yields 11.94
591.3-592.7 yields 11.83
